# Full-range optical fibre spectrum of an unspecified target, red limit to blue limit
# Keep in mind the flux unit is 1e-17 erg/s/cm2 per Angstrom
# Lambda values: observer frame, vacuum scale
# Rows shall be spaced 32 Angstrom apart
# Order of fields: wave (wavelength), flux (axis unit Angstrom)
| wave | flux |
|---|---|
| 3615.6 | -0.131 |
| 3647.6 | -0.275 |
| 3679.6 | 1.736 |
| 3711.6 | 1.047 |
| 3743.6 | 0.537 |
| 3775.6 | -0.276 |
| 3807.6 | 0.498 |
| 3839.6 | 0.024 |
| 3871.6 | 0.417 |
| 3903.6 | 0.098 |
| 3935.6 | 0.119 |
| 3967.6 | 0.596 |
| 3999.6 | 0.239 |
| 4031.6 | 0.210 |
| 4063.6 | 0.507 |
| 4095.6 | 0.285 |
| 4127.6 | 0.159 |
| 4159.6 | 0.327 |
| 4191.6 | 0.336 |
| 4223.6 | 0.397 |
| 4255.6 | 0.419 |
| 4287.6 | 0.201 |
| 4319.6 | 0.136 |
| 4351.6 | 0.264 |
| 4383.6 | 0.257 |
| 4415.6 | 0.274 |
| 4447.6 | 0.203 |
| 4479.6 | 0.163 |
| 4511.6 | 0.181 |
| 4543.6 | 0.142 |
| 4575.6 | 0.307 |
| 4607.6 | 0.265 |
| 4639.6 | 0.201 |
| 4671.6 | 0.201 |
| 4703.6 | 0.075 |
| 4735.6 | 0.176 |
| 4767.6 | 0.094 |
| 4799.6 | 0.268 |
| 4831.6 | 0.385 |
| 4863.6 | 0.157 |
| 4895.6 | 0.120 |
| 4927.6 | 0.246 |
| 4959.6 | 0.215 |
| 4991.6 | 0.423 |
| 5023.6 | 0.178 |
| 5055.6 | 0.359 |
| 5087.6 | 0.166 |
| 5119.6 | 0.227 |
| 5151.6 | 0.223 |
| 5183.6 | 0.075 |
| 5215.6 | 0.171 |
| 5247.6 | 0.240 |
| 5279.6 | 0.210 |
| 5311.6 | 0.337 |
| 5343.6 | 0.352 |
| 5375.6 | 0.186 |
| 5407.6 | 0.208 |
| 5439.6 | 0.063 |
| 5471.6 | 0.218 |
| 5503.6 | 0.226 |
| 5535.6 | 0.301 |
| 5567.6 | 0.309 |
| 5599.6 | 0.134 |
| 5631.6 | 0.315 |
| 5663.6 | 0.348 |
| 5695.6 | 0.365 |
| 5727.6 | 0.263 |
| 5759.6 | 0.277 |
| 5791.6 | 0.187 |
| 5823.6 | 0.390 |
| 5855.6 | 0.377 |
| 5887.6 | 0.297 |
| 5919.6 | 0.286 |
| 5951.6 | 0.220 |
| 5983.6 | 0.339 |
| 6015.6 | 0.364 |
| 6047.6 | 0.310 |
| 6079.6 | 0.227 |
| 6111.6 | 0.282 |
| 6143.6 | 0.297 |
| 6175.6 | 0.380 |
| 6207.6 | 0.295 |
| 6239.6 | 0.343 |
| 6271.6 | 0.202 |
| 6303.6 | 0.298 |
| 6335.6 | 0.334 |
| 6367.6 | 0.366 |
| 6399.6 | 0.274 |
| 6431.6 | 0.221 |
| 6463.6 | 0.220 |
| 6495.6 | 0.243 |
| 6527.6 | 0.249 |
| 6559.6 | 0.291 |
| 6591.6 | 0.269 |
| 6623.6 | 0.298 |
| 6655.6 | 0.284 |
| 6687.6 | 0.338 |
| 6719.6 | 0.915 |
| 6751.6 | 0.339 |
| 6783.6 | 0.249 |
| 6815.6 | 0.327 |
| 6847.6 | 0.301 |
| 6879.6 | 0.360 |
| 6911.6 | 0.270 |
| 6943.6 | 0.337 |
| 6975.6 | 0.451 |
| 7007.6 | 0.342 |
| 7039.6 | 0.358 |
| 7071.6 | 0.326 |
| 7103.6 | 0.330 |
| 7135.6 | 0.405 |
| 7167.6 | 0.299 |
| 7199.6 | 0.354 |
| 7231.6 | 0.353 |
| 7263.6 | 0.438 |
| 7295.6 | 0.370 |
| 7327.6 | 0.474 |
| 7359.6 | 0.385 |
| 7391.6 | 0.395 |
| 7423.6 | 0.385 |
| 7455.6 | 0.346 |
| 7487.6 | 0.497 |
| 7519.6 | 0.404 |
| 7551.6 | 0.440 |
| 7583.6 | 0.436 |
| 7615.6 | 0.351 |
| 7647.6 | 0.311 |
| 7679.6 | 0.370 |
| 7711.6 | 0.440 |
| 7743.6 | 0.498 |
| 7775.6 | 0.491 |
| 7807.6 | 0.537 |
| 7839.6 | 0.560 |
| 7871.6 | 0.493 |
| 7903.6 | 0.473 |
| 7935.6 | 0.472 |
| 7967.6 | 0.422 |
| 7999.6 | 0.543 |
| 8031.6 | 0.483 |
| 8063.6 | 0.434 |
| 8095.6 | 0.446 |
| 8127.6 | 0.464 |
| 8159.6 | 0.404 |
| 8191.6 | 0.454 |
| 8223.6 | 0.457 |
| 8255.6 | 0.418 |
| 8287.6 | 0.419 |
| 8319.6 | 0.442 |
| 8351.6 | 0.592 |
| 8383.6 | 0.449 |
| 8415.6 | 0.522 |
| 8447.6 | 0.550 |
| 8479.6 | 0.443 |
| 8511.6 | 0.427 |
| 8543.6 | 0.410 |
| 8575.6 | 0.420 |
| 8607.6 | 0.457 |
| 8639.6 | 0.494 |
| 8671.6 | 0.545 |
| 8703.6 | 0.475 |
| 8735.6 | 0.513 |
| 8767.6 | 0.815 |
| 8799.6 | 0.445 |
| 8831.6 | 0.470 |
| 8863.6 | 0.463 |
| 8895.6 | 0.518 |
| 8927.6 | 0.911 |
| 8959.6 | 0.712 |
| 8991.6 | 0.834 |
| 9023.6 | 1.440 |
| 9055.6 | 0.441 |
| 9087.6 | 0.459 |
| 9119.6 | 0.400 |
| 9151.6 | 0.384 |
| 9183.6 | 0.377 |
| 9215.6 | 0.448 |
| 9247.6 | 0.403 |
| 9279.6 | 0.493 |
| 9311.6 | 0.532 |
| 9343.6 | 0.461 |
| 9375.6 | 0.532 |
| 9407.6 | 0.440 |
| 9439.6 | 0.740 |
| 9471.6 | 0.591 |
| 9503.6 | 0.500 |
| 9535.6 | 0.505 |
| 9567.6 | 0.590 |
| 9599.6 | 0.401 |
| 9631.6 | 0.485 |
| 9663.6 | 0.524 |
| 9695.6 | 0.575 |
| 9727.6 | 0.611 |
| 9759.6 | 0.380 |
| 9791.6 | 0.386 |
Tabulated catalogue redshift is 0.801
